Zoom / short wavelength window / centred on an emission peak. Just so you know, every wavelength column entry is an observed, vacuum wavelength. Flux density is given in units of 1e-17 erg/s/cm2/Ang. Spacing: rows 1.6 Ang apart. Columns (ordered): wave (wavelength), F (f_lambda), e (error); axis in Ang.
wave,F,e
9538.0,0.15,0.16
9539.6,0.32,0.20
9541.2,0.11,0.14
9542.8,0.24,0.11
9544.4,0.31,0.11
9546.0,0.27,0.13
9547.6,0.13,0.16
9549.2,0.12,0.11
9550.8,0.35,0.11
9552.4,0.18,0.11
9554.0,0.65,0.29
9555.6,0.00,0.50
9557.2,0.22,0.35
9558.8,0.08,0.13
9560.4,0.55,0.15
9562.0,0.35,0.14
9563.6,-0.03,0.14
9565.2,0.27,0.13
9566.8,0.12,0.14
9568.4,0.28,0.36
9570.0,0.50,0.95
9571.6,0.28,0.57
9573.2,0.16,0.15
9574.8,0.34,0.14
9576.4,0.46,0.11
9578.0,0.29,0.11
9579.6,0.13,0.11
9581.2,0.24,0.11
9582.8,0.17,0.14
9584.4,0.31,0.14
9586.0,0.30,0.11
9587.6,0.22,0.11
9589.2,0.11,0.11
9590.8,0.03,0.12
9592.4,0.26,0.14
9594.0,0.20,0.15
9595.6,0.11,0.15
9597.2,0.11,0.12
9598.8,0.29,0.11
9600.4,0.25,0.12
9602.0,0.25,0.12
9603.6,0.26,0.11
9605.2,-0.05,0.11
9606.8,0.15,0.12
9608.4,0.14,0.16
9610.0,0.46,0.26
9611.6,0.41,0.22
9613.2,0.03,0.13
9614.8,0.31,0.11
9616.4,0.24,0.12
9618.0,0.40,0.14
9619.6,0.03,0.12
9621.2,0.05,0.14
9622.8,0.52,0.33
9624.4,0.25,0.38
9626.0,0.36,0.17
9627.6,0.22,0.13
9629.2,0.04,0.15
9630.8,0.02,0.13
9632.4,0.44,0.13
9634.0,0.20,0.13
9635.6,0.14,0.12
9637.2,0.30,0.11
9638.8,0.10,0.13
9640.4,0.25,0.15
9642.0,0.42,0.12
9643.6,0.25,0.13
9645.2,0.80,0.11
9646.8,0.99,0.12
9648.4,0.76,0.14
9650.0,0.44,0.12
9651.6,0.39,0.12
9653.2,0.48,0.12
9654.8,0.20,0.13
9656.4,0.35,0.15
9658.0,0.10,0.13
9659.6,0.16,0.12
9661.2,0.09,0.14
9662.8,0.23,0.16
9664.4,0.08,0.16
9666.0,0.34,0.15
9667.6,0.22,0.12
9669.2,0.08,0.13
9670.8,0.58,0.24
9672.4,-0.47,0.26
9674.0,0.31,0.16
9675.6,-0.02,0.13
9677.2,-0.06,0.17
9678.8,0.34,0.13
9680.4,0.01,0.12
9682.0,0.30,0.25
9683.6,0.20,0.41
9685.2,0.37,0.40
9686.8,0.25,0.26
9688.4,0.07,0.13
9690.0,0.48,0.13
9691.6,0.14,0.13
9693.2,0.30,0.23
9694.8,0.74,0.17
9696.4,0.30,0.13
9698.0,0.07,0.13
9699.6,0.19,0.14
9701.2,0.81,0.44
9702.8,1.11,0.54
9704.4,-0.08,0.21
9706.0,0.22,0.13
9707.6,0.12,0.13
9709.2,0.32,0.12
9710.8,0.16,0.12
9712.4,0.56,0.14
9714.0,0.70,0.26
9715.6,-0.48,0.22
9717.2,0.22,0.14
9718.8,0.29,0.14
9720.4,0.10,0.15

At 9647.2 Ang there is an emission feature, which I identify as Hbeta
